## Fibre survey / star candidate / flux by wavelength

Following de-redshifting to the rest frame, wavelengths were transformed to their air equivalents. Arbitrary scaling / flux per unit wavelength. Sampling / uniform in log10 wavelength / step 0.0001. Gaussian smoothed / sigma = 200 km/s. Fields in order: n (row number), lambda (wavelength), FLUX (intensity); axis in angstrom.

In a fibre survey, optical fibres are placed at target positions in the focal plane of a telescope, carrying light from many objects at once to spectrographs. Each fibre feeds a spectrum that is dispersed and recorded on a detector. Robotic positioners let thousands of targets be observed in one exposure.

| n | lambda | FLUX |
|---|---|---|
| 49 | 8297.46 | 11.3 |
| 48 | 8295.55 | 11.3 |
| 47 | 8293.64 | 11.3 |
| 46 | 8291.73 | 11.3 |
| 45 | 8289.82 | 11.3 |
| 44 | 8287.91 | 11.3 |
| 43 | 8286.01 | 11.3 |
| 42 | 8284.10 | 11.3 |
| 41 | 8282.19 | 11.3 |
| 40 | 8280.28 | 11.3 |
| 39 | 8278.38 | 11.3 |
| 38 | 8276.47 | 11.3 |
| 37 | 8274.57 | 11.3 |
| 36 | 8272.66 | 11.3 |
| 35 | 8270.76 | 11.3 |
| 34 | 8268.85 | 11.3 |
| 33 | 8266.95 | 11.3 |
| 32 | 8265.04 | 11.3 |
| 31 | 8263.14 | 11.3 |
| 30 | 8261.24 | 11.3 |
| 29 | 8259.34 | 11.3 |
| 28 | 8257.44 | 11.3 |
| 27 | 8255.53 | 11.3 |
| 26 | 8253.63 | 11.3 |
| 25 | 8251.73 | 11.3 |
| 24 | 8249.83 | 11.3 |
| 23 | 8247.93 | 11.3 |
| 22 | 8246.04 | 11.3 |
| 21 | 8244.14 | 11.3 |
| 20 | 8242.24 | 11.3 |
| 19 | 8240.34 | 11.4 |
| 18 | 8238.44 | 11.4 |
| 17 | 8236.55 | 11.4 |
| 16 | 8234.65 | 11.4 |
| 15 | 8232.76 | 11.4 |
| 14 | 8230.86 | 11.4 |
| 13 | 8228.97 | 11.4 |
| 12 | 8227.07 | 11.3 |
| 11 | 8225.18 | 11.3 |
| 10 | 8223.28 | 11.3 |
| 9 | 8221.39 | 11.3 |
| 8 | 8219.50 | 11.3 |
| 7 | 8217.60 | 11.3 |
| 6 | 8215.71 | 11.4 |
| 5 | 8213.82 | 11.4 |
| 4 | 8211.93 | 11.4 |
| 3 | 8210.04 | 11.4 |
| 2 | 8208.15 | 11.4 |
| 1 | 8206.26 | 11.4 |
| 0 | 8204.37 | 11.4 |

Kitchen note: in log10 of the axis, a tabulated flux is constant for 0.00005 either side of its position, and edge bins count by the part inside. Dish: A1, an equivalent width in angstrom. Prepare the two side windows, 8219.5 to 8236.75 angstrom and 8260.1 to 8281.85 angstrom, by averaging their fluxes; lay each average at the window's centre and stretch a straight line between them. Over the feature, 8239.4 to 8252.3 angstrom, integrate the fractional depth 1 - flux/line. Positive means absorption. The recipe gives 0.0 angstrom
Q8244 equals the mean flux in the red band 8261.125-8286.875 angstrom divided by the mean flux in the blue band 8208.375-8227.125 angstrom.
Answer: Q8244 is 1.0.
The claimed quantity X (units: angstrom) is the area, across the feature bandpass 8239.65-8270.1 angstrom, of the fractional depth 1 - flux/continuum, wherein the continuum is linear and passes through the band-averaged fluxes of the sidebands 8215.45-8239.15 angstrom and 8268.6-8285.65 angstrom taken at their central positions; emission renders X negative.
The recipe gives 0.0 angstrom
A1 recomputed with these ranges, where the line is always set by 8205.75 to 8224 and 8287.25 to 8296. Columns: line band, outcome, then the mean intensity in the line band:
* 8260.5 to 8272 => 0.0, 11.3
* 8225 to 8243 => 0.0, 11.4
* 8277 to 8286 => 0.0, 11.3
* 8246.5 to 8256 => 0.0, 11.3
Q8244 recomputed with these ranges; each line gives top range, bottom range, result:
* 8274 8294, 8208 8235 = 1.00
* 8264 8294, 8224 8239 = 0.99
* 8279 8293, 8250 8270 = 1.00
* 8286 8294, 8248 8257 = 1.00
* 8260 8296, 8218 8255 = 1.00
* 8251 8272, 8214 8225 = 1.00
